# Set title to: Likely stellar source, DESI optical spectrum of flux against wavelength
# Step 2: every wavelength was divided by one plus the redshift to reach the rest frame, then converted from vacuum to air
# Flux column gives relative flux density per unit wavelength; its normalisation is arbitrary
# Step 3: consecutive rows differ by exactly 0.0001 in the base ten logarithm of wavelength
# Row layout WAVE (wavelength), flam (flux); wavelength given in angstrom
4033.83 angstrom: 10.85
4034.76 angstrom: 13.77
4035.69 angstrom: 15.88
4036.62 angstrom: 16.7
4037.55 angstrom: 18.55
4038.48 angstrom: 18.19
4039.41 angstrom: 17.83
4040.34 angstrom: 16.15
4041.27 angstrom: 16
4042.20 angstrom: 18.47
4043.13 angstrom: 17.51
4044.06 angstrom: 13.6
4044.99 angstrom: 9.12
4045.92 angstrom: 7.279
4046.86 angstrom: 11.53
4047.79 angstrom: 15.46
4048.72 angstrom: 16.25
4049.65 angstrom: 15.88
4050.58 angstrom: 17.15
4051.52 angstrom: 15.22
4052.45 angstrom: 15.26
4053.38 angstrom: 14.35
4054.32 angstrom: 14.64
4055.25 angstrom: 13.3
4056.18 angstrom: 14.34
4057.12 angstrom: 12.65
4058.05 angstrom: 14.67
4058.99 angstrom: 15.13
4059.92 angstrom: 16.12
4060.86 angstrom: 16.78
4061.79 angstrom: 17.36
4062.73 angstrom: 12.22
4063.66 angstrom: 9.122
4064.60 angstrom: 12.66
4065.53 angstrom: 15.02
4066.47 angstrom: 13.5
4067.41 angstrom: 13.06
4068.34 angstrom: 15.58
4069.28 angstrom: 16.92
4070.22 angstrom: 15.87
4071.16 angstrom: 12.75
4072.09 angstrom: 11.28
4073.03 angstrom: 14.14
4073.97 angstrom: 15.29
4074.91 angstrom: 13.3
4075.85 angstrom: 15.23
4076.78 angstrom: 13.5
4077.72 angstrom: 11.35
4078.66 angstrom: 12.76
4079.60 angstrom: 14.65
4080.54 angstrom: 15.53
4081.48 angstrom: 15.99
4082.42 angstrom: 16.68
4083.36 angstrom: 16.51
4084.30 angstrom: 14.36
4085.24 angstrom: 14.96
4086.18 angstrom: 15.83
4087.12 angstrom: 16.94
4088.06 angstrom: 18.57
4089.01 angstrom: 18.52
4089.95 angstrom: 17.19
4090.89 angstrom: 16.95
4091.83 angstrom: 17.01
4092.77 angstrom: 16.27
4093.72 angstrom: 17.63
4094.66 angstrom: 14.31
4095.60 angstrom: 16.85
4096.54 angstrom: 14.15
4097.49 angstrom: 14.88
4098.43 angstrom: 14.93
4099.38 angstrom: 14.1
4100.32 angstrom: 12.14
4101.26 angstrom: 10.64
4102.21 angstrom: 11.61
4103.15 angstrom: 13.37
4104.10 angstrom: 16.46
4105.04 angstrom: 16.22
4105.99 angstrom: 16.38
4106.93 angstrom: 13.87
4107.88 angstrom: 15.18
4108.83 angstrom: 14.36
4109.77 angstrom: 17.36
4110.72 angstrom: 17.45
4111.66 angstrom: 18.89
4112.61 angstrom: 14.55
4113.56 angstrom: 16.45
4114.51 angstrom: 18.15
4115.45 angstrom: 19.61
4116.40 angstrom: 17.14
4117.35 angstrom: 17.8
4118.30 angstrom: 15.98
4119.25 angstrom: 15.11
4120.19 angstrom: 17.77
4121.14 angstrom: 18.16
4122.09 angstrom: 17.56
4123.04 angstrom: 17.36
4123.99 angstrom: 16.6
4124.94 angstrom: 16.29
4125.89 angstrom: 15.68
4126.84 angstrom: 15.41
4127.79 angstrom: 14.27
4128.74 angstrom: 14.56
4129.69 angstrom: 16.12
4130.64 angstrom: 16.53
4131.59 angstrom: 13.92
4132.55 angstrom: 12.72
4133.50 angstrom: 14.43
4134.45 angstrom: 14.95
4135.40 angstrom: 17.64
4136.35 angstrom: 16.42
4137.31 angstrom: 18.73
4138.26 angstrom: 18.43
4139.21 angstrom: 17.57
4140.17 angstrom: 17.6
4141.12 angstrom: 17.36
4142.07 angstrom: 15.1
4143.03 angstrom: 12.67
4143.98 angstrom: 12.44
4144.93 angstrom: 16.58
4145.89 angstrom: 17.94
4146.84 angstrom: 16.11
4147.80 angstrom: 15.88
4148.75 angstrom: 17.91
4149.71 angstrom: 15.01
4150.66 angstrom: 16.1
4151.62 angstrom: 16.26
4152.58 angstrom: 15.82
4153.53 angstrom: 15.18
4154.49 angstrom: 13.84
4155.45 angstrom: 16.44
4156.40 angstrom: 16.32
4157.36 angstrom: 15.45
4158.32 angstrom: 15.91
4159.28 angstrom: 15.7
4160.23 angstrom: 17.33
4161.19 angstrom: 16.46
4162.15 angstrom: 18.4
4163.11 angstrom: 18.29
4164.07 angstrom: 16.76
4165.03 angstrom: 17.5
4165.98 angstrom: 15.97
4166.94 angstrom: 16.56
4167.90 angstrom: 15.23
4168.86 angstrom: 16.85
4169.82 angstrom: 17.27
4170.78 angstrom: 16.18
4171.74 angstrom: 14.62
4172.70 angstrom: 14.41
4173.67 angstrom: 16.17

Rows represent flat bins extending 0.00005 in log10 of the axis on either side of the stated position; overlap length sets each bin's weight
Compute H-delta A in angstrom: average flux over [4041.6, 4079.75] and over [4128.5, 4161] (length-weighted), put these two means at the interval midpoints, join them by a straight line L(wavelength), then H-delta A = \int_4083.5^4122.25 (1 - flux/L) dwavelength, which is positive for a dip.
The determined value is -2.4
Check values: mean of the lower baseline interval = 14.2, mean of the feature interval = 16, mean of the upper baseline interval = 15.9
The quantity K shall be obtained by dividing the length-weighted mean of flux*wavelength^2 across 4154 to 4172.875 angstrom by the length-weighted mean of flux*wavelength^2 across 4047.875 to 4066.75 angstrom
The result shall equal 1.18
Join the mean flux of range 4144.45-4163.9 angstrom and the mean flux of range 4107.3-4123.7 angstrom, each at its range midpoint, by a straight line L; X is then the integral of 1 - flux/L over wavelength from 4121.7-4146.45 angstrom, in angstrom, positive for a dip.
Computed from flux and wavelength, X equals 1.1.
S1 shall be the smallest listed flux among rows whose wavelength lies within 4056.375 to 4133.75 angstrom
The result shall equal 9.122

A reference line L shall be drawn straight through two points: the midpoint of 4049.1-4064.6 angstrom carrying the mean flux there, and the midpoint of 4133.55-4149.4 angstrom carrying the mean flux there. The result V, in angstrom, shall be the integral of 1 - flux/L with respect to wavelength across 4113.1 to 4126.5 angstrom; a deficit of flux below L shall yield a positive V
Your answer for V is -1.0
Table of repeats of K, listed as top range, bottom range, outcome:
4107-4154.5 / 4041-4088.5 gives 1.15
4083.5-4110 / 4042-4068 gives 1.11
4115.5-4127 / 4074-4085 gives 1.18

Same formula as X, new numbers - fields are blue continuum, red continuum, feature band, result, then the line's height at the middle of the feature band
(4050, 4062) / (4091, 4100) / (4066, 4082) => 1.2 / 15.3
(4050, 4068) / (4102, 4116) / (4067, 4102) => 0.5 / 15.2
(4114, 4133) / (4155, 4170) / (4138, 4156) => 0.6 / 16.5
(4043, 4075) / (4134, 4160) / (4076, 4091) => -1.0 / 14.7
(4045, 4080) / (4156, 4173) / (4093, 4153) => -1.6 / 15.4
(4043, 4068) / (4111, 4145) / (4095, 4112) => 0.7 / 15.5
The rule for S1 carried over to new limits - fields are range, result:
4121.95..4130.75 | 14.27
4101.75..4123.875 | 11.61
